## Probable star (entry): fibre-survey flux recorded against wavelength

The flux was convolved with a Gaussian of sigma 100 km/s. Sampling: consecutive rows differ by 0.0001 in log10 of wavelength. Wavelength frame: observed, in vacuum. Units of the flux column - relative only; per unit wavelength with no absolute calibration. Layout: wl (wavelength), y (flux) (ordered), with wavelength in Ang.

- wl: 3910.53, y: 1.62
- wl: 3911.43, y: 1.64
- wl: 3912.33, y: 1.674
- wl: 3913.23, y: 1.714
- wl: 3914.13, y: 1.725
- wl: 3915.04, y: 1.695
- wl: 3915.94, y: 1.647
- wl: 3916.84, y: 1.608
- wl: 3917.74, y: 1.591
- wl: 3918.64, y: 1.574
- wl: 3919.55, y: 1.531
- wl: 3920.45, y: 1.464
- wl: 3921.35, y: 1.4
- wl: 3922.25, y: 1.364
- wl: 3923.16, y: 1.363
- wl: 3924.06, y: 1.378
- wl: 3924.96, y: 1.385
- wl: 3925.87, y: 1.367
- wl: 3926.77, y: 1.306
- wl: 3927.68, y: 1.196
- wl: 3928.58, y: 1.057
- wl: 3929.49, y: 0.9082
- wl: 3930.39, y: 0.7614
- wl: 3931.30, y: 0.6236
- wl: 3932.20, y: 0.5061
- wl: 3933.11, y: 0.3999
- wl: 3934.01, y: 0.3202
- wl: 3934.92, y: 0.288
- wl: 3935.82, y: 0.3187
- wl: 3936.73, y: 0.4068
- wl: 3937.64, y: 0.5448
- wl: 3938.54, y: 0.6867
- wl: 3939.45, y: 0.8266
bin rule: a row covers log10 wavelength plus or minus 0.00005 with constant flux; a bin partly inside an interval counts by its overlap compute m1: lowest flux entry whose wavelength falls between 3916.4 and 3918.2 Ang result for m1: 1.591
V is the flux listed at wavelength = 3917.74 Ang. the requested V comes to 1.591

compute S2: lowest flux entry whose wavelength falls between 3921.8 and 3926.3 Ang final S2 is 1.363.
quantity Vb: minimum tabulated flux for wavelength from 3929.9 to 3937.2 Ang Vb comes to 0.288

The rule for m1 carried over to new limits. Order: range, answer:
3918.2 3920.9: 1.464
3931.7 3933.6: 0.3999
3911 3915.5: 1.64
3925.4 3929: 1.057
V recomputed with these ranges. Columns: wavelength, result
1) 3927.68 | 1.196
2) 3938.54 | 0.6867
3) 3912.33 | 1.674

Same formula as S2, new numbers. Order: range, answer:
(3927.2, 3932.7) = 0.5061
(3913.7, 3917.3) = 1.608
